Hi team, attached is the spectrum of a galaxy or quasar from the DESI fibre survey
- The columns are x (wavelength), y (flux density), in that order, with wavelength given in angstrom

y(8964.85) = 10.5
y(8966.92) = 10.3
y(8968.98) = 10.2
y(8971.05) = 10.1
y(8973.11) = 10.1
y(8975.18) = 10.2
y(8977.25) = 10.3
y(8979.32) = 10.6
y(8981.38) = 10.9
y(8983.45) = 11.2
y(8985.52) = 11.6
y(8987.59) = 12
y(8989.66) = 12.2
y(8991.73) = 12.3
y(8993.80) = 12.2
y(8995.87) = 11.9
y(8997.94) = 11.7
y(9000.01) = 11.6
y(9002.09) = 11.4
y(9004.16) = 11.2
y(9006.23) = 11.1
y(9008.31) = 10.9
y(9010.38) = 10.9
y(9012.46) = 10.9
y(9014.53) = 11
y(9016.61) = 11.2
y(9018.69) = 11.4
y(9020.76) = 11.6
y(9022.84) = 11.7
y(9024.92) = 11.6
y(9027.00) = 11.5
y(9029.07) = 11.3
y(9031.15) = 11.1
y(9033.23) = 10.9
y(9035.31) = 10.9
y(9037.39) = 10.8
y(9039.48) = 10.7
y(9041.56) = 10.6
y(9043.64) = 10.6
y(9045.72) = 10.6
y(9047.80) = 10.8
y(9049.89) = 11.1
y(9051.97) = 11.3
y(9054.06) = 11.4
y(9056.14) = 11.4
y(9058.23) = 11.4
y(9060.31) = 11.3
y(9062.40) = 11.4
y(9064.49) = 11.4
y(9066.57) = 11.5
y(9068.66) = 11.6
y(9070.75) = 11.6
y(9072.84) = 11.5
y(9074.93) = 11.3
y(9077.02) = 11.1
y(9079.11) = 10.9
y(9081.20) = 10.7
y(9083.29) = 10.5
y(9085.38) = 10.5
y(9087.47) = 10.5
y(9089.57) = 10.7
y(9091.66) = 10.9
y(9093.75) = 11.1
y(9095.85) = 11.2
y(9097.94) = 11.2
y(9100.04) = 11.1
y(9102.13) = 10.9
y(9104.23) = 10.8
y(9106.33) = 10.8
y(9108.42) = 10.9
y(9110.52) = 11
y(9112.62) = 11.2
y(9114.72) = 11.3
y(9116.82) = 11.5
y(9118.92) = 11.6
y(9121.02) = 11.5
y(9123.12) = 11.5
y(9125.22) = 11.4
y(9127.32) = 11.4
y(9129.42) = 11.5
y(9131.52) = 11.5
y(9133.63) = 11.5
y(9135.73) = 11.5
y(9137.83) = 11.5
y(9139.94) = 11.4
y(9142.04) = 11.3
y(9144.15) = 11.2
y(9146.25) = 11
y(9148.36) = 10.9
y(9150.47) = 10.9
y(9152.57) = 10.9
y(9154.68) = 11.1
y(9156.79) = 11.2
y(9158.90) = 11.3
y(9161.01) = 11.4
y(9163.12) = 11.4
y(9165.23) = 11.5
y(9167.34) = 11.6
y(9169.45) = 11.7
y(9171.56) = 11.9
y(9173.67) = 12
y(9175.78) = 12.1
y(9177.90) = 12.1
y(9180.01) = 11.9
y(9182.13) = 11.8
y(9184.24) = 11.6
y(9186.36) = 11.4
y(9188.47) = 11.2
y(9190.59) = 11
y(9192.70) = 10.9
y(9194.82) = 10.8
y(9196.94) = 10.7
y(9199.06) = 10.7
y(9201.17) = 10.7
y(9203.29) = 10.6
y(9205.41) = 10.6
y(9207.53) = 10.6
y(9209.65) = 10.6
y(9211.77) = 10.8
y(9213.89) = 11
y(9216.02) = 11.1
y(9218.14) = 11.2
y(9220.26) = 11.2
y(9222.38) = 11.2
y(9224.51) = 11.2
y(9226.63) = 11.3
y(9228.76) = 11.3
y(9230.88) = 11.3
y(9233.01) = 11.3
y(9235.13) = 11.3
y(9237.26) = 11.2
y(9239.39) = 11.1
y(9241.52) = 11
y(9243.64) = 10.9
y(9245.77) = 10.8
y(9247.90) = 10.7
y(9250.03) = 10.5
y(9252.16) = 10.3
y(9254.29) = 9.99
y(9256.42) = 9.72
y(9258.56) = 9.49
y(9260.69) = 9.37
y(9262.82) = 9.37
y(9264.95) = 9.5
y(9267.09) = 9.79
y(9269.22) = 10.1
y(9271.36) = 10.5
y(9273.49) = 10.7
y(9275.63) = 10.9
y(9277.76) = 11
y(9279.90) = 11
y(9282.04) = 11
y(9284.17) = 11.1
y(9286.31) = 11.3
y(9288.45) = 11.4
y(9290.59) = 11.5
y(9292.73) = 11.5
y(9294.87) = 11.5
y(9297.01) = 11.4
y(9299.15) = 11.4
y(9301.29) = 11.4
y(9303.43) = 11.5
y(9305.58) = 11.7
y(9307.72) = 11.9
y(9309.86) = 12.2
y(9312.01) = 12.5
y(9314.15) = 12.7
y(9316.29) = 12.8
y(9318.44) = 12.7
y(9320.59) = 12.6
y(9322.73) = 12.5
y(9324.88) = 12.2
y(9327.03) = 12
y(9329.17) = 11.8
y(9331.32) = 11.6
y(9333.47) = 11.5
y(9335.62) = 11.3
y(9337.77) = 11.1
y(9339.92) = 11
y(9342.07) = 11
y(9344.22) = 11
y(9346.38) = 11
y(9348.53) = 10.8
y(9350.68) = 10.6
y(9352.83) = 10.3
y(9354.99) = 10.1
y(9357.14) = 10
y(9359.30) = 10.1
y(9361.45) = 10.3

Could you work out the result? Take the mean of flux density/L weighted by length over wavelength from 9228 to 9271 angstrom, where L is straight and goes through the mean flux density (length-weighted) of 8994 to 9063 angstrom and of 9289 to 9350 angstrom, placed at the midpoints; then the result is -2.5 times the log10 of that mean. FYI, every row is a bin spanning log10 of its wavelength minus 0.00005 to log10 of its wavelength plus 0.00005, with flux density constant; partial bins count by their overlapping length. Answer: 0.112 mag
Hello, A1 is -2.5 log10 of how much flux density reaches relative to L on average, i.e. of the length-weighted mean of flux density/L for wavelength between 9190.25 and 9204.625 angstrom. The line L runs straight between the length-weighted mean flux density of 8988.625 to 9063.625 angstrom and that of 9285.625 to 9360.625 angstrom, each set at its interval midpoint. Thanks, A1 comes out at 0.06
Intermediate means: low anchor 11.3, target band 10.8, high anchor 11.5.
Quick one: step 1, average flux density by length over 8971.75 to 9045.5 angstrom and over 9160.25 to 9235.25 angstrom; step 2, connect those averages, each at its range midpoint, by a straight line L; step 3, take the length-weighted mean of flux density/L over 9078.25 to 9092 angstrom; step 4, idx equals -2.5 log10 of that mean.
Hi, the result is 0.06 mag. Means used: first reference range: 11.2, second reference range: 11.2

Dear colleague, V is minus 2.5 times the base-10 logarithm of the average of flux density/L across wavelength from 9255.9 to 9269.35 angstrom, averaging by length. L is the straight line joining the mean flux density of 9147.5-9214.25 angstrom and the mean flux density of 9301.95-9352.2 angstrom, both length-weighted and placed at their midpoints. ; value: 0.20 mag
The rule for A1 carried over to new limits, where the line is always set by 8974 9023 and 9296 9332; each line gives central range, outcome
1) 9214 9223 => 0.064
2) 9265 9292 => 0.111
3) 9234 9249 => 0.084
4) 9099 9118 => 0.050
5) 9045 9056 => 0.035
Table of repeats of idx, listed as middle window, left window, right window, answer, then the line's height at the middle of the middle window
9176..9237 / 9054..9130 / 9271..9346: 0.02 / 11.4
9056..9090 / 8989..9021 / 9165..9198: 0.03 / 11.5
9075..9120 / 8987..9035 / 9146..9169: 0.03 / 11.3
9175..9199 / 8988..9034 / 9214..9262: -0.04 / 10.9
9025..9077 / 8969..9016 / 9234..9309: -0.01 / 11.1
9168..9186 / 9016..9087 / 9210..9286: -0.10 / 10.9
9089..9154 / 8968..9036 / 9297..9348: 0.02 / 11.4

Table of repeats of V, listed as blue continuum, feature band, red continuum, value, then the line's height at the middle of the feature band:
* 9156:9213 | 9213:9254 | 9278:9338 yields 0.04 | 11.5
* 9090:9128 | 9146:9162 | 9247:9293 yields -0.01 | 11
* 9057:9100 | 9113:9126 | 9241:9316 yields -0.04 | 11.1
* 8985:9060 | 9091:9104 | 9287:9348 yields 0.03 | 11.4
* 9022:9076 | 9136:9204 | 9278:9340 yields 0.01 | 11.4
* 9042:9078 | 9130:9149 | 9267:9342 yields 0.00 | 11.3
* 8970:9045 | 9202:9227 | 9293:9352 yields 0.06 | 11.5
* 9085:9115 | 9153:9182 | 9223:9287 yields -0.08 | 10.8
